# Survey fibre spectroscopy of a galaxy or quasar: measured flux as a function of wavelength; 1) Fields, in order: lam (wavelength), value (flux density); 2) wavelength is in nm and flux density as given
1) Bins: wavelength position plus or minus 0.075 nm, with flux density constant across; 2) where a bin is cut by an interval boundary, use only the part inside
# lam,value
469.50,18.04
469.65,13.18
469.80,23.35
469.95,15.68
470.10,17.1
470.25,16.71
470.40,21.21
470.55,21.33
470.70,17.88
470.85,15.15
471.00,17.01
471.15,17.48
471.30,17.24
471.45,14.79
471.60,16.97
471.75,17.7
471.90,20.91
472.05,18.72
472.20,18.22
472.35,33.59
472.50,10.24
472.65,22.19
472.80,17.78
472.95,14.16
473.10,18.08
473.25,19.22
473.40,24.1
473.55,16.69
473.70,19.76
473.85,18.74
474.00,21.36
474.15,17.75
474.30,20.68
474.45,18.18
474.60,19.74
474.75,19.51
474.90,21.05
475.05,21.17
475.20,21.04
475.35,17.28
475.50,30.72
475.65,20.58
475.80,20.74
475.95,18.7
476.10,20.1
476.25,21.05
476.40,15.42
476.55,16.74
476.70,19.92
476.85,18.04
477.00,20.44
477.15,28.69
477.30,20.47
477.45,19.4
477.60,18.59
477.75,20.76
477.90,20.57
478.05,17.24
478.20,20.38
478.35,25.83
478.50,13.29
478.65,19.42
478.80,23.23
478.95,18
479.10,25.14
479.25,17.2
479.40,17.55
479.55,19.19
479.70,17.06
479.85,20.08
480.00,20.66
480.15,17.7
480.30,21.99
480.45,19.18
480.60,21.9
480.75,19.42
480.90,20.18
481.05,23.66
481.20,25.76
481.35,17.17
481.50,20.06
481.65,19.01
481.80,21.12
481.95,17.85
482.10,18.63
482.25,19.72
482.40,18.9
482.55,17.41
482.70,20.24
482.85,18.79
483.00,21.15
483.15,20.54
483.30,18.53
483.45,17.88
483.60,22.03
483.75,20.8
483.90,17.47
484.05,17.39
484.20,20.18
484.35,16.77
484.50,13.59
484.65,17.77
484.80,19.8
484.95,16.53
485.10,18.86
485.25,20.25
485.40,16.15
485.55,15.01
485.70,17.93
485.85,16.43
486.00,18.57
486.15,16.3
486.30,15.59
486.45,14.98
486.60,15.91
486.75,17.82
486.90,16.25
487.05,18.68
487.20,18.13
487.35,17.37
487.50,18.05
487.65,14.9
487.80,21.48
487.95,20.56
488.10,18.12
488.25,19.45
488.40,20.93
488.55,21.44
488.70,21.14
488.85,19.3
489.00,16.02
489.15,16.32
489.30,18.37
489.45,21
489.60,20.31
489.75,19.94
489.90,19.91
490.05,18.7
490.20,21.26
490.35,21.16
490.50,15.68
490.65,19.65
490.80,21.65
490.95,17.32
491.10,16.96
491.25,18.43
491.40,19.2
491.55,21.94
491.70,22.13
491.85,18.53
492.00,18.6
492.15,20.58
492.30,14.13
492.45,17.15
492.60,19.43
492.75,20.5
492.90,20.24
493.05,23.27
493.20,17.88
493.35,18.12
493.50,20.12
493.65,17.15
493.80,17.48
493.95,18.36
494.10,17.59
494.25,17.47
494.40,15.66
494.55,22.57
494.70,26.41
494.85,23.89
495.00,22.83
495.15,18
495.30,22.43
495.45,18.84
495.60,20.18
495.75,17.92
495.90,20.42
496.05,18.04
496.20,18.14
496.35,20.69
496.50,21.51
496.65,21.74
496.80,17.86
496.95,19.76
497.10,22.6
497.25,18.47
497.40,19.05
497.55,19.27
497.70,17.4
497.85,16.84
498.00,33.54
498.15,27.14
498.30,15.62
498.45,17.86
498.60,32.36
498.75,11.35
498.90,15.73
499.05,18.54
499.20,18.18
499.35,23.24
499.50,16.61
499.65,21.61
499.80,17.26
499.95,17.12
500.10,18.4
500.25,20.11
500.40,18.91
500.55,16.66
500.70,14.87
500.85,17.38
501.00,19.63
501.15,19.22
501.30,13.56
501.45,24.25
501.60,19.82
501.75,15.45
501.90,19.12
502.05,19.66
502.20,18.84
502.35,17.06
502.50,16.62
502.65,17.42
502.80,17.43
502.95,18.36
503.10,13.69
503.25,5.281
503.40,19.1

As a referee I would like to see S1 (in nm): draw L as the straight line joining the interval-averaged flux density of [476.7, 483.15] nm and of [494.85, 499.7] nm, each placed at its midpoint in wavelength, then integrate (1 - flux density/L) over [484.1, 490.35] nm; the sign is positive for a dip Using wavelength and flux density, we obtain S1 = 0.58 nm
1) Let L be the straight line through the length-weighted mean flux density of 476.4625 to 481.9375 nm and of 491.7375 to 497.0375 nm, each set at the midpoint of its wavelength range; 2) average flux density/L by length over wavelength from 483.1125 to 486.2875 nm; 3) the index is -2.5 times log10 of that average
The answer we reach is 0.112 mag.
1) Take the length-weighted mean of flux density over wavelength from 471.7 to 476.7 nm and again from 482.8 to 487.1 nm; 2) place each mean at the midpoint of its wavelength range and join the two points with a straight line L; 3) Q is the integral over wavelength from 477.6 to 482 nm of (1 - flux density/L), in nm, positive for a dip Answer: -0.29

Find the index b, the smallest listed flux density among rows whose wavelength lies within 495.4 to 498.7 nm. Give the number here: 15.62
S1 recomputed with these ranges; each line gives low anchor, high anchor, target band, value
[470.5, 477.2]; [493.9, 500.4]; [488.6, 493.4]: 0.14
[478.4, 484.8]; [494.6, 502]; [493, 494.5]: 0.10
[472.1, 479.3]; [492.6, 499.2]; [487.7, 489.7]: 0.05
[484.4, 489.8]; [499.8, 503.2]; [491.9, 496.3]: -0.37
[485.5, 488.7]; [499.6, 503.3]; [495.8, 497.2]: -0.18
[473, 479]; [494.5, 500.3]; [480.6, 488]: 0.58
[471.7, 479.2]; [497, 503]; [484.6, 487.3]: 0.32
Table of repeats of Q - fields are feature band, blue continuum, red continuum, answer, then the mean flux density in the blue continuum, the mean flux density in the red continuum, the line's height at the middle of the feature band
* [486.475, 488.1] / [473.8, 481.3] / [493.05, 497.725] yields 0.17 nm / 20.2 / 19.7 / 19.9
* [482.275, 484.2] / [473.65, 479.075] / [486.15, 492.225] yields 0.01 nm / 20.2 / 18.8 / 19.4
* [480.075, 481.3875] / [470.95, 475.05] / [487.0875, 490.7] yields -0.12 nm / 19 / 19.1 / 19.1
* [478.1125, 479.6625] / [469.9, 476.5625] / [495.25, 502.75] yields -0.05 nm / 19.2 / 19.3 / 19.2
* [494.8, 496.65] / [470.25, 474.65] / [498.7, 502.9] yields -0.21 nm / 18.8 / 18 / 18.2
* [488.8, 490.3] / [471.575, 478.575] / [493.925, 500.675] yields 0.05 nm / 19.9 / 19.8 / 19.9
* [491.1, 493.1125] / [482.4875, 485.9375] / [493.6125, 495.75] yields 0.01 nm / 18.3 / 19.9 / 19.5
